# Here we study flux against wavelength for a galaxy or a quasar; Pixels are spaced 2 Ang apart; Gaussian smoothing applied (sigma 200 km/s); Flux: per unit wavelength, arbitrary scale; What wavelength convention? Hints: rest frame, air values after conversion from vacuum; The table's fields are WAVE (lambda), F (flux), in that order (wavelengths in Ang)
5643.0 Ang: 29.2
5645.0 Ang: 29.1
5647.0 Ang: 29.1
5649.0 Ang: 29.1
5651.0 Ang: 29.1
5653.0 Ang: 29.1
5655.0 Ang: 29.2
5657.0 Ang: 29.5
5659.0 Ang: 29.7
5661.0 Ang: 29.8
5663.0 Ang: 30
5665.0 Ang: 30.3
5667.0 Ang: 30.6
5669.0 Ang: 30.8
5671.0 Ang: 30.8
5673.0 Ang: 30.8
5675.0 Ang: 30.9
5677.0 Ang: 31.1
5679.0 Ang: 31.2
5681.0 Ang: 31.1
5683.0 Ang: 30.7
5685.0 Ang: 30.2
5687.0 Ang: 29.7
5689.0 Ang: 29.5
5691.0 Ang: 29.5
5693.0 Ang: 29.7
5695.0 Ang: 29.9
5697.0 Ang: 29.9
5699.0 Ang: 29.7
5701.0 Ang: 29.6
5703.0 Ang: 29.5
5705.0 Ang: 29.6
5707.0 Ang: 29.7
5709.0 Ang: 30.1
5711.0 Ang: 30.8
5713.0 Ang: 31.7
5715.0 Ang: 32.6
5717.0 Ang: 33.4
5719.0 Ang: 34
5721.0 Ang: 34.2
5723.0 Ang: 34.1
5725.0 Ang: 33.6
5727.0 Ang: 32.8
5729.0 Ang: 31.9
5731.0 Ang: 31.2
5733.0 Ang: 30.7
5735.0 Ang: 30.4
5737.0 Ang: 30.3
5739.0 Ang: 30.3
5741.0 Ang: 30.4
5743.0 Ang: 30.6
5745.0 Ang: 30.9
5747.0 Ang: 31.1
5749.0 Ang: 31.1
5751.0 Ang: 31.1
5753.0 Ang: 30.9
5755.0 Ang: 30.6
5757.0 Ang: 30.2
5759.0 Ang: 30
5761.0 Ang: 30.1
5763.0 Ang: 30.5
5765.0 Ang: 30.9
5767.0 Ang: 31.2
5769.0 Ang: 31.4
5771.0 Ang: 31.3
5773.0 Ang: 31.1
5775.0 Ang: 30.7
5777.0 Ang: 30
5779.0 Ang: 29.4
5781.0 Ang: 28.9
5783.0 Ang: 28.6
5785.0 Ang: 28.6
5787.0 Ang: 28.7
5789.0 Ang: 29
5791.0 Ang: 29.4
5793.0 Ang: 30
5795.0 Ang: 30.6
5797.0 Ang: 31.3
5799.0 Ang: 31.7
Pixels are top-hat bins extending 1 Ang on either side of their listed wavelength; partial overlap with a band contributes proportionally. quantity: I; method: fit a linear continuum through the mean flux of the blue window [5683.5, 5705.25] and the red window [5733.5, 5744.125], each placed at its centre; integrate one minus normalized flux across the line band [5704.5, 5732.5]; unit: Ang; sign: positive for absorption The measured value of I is -1.9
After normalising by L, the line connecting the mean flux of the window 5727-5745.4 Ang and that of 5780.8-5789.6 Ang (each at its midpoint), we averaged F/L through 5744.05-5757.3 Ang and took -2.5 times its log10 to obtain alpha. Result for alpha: -0.023 mag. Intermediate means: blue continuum 30.9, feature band 30.9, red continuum 28.7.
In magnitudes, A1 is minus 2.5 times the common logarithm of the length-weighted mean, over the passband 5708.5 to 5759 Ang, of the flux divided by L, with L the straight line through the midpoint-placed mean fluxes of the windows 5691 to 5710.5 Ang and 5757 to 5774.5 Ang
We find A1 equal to -0.04 mag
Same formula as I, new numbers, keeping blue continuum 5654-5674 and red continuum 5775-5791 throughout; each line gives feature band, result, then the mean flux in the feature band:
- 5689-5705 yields 0.1 Ang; 29.7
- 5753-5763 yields -0.3 Ang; 30.3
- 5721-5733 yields -1.2 Ang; 32.7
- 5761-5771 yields -0.6 Ang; 30.9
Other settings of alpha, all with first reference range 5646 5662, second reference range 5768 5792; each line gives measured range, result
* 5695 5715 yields -0.025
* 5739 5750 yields -0.041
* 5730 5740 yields -0.035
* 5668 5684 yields -0.055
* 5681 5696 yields -0.019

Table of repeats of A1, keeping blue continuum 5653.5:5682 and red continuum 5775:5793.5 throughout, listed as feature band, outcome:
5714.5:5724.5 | -0.13 mag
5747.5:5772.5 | -0.05 mag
